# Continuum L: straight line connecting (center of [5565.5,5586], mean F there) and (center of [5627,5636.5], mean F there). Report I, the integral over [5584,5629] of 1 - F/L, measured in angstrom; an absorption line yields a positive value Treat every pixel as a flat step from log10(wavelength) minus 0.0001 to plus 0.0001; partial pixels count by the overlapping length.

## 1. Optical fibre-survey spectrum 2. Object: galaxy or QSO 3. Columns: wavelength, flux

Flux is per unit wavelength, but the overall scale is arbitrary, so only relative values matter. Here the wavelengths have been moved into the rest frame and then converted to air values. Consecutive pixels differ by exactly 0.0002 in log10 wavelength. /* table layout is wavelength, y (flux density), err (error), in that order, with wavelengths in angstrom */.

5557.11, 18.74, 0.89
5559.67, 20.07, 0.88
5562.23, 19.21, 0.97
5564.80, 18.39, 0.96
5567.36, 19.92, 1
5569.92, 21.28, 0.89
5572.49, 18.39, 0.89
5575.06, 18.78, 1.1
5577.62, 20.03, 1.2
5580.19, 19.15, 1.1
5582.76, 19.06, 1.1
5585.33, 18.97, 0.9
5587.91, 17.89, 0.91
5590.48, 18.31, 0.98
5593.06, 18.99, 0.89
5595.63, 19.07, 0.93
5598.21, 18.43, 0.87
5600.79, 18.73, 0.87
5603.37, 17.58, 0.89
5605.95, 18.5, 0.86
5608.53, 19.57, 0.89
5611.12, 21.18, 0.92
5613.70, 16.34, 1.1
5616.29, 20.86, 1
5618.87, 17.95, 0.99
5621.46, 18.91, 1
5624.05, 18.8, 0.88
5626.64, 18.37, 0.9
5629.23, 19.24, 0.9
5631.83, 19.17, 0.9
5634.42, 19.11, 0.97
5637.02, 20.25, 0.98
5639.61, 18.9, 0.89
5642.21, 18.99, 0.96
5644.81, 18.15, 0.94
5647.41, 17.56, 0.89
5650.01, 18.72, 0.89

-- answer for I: 1.3 angstrom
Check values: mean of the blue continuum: 19.4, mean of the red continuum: 19.2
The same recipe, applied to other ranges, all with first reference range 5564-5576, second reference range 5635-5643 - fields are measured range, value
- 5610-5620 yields 0.17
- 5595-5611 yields 0.48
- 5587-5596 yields 0.40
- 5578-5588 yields 0.21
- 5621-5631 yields 0.28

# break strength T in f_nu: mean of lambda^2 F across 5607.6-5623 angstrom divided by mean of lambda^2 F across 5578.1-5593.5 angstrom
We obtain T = 1.0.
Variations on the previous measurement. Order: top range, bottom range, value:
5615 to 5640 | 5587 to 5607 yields 1.05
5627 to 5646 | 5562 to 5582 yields 1.01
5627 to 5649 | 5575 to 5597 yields 1.02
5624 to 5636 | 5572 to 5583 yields 1.01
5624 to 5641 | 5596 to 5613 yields 1.02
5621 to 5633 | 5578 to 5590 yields 1.02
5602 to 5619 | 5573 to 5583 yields 1.00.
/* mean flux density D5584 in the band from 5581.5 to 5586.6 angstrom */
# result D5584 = 19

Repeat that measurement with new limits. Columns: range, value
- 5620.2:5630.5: 18.8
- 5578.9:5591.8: 18.7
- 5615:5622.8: 19.2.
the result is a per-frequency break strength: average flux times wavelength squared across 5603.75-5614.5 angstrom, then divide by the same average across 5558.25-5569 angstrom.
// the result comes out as 1.0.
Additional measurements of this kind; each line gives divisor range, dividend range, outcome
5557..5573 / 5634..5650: 0.99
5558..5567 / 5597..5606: 0.96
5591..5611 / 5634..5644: 1.04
